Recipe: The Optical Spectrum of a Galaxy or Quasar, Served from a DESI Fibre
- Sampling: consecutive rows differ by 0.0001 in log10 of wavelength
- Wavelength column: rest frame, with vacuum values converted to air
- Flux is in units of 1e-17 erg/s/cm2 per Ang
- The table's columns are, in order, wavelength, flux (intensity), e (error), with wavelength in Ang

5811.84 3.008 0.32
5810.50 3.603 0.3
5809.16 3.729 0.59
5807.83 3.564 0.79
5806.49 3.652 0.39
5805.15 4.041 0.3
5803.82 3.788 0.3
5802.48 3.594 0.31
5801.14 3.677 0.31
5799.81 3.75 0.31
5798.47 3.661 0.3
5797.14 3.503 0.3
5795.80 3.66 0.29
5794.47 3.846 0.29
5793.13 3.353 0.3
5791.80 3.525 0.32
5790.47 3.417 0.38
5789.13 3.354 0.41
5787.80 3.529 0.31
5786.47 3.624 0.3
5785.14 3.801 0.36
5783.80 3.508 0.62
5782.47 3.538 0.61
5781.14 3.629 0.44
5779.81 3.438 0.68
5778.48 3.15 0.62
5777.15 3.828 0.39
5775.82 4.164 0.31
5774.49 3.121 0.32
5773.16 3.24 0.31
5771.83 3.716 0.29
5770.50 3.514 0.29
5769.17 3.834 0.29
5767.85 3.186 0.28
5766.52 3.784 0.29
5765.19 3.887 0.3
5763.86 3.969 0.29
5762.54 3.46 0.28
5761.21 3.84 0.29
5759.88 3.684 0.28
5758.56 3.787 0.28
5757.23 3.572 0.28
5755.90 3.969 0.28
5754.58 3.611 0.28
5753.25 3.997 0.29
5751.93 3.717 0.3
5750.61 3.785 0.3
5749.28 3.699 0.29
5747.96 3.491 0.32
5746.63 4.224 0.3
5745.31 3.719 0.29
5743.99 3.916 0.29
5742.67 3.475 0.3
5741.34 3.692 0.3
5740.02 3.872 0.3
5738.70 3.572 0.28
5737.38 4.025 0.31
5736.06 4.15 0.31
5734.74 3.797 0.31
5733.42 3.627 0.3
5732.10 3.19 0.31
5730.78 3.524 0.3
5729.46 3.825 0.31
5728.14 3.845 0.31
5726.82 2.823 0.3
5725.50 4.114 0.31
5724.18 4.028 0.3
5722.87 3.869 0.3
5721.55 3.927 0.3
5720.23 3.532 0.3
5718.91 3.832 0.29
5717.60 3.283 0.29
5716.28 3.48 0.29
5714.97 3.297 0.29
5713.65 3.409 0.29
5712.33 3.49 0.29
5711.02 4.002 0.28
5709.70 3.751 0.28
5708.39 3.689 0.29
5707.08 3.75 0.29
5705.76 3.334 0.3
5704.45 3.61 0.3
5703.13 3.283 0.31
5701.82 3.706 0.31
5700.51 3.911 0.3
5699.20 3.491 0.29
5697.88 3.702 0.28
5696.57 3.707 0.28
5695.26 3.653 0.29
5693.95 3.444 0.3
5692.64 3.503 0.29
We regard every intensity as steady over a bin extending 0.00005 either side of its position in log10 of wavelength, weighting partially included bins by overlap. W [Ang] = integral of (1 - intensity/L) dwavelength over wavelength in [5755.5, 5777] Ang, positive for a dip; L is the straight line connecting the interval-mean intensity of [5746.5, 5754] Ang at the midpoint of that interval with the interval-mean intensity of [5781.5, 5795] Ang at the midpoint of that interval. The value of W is 0.09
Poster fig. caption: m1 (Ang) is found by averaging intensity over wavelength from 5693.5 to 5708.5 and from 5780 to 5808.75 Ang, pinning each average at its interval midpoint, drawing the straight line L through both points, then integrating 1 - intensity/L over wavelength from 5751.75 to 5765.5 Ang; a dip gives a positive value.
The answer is -0.6 Ang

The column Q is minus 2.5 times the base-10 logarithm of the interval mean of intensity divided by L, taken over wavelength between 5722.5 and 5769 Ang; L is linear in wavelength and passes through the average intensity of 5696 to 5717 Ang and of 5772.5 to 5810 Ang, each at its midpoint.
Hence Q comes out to -0.04 mag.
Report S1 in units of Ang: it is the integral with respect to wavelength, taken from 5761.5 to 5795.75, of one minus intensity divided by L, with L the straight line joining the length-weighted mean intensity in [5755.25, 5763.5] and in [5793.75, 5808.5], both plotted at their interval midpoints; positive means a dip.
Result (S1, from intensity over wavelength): 1.2 Ang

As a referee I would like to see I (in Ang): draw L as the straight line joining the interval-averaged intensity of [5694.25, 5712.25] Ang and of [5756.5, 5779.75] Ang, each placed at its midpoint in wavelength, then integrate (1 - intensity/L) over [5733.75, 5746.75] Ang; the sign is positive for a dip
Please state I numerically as -0.7 Ang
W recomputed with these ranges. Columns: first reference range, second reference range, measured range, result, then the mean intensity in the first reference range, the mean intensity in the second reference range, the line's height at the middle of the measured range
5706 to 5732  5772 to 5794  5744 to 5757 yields -0.79 Ang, 3.64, 3.52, 3.58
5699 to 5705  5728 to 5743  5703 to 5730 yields 0.17 Ang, 3.61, 3.72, 3.66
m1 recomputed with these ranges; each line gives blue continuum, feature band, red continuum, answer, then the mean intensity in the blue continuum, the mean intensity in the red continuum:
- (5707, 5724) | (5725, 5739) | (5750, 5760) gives 0.1 Ang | 3.65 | 3.77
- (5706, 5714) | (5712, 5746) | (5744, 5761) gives 0.5 Ang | 3.67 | 3.78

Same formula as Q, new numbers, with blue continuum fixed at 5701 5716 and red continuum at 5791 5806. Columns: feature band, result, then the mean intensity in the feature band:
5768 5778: 0.013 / 3.6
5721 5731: -0.046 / 3.75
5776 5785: 0.026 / 3.57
